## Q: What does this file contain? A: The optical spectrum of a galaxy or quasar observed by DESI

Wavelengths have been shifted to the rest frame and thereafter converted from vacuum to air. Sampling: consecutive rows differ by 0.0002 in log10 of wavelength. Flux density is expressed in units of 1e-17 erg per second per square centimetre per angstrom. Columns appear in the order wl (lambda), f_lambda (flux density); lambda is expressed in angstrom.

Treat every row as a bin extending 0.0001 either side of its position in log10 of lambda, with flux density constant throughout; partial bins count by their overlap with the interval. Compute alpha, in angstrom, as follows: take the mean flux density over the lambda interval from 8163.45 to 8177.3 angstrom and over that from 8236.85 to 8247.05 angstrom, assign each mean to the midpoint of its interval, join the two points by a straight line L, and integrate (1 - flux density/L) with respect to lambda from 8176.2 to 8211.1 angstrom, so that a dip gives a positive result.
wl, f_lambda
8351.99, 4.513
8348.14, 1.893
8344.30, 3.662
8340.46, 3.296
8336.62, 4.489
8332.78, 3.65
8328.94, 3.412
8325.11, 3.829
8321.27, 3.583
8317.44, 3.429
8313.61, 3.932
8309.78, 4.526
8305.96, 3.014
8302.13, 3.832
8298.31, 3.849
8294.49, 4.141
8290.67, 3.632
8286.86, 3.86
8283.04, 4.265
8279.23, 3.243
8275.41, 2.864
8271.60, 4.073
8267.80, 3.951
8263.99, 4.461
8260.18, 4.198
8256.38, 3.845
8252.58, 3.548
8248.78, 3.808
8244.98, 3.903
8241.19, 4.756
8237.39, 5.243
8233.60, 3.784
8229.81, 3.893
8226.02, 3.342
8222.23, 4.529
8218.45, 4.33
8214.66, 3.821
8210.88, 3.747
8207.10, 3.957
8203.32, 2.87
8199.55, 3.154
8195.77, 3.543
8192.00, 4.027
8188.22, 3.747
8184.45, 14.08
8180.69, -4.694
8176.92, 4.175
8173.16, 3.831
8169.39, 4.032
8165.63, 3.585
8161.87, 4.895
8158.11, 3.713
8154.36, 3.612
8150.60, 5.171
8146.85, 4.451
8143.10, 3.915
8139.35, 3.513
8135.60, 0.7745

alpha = 2.1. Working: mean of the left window 3.9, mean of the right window 4.54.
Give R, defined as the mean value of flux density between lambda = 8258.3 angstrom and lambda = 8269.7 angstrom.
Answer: 4.2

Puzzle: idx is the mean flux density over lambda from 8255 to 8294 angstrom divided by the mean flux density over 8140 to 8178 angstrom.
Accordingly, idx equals 0.94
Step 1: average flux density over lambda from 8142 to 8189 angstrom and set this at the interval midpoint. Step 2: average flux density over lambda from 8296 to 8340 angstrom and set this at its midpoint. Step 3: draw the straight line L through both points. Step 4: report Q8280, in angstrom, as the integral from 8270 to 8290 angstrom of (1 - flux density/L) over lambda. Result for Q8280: 1.1 angstrom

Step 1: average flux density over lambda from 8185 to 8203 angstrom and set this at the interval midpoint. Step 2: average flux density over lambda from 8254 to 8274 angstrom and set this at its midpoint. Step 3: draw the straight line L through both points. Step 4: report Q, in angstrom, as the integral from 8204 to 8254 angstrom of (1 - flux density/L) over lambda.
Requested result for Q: 2.0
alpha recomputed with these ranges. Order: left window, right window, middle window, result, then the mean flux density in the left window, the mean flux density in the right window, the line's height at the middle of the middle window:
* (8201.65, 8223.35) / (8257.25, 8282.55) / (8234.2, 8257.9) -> -2.0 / 3.86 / 3.83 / 3.84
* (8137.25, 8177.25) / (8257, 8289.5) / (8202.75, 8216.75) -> 1.0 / 4.06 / 3.86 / 3.97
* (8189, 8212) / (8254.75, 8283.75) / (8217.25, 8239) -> -3.0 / 3.55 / 3.85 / 3.67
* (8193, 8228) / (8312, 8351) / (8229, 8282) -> -4.8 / 3.71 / 3.54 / 3.64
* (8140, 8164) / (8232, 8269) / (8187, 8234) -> 5.0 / 4.25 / 4.16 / 4.19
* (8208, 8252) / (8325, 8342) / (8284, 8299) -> -0.1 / 4.09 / 3.73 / 3.88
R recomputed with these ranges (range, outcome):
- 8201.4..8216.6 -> 3.6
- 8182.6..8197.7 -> 6.32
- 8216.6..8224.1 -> 4.43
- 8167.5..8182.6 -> 1.86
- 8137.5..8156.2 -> 4.13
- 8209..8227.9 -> 3.95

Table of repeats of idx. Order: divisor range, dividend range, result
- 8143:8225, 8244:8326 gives 0.95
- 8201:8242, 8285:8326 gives 0.95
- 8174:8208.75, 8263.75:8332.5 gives 0.97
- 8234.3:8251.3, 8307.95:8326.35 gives 0.89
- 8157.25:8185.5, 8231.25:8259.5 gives 1.05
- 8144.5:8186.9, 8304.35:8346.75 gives 0.87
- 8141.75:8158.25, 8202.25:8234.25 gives 0.91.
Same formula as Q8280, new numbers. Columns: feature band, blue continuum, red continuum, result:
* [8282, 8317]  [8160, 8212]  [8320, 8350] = -2.7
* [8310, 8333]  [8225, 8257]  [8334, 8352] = -0.7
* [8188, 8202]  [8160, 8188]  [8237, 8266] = 2.2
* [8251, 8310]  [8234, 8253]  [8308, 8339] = 3.7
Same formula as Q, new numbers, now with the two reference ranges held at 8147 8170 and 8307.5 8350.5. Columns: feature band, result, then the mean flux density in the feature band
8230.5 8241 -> -1.5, 4.48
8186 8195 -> -0.3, 4.22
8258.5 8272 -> -1.2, 4.18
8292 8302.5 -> -0.6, 3.94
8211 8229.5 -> 0.1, 3.97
